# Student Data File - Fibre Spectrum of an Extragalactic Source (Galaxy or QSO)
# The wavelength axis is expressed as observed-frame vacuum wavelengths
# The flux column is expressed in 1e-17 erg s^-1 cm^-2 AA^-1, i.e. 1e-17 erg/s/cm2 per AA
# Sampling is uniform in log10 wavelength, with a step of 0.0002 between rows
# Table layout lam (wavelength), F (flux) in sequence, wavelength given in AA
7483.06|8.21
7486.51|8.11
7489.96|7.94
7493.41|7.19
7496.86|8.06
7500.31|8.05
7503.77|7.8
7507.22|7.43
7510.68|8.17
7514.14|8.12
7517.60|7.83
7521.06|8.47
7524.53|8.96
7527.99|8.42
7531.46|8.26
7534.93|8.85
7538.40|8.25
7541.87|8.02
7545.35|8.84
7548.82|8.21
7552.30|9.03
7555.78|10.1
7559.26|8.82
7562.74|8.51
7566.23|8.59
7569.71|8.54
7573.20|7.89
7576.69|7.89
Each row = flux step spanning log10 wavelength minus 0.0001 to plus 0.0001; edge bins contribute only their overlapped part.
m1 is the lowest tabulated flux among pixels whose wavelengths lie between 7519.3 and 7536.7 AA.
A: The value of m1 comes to 8.26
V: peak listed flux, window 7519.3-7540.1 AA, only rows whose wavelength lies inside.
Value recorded 8.96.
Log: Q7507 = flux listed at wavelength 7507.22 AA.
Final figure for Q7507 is 7.43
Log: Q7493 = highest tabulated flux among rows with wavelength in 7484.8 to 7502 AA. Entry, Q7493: 8.11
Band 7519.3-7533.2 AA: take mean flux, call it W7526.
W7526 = 8.53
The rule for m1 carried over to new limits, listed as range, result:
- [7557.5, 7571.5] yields 8.51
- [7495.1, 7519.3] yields 7.43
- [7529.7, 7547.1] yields 8.02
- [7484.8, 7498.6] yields 7.19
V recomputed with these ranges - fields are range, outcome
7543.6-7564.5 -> 10.1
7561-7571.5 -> 8.59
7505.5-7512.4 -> 8.17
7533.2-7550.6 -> 8.85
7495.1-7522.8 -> 8.47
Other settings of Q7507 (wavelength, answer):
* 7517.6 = 7.83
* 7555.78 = 10.1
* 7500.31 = 8.05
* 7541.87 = 8.02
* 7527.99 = 8.42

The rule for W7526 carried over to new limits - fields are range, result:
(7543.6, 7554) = 8.69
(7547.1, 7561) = 9.04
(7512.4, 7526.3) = 8.35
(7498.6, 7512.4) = 7.86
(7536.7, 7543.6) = 8.14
